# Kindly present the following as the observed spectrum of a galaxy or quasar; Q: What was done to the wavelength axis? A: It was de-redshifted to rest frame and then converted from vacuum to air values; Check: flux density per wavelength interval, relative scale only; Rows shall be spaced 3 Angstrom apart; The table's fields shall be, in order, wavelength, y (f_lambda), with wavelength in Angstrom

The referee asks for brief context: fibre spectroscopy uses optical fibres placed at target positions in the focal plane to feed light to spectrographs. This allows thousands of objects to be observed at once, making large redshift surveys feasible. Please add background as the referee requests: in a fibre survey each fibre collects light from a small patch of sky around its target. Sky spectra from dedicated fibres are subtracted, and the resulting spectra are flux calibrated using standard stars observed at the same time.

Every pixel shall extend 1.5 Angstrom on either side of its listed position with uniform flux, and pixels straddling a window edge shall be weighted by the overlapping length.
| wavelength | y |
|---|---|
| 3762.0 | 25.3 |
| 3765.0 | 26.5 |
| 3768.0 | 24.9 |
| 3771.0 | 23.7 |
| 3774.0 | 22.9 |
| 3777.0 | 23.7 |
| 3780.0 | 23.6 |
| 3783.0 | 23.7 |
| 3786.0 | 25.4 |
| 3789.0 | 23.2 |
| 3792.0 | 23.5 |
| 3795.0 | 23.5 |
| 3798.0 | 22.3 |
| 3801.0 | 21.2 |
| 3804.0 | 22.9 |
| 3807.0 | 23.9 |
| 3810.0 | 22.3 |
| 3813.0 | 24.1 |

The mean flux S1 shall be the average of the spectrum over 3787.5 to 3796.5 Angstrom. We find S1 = 23.4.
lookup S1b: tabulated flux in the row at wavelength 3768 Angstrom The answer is 24.9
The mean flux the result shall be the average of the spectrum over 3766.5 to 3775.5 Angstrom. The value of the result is 23.8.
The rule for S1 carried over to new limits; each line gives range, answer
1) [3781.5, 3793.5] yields 23.9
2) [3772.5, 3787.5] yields 23.9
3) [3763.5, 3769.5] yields 25.7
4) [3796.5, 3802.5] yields 21.8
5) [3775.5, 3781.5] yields 23.7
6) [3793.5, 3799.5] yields 22.9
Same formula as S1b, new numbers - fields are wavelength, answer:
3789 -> 23.2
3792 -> 23.5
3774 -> 22.9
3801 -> 21.2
